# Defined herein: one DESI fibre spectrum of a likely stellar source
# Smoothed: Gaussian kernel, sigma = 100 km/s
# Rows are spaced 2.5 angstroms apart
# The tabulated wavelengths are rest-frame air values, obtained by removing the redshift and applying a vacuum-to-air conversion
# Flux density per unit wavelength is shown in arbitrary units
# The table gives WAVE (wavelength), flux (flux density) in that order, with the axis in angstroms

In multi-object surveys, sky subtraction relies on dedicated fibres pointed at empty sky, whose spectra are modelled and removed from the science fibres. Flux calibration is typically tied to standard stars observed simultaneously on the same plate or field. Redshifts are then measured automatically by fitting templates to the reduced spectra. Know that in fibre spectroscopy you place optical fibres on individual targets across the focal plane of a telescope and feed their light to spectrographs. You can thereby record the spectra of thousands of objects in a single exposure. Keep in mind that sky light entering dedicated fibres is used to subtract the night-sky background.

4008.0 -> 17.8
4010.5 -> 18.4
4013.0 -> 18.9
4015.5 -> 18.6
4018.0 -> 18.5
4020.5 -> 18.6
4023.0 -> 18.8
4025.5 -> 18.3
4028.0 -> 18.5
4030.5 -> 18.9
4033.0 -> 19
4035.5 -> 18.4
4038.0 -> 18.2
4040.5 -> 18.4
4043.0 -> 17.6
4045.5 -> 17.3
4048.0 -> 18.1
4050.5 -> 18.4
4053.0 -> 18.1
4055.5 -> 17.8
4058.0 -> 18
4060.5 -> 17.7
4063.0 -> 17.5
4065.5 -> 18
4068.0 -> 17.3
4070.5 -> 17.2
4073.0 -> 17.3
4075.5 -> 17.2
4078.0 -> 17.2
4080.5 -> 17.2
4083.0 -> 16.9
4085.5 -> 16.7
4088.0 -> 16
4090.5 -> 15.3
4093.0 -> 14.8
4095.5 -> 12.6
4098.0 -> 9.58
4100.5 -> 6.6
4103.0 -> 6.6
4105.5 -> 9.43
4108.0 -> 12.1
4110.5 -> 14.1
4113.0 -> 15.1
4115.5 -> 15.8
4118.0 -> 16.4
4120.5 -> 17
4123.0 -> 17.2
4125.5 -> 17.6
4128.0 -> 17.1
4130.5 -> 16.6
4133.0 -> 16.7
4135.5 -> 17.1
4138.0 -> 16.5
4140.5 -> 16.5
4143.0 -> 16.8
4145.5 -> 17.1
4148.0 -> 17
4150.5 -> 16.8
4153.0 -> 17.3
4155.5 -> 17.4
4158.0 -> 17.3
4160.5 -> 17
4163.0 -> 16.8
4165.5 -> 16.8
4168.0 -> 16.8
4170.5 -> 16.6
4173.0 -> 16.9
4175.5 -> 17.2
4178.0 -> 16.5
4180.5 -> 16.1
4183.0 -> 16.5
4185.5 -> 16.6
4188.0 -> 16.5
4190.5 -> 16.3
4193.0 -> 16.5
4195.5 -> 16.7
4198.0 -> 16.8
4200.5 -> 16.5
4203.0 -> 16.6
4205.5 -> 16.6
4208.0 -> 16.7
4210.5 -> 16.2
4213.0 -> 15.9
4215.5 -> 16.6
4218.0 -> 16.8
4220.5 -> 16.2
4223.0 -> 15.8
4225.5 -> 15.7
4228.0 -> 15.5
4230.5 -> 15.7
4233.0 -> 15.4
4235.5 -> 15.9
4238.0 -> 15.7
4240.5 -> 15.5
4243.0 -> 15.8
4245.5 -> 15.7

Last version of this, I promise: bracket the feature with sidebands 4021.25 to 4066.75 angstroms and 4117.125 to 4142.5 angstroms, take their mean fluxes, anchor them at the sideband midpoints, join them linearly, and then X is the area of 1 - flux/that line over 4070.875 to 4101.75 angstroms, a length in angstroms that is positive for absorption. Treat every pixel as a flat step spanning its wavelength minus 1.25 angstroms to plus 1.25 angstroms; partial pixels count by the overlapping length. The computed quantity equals 4.8 angstroms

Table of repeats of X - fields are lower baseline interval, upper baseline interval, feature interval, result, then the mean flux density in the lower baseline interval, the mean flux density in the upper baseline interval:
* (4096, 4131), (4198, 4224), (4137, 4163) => -4.14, 13.6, 16.4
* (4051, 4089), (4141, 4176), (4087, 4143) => 8.86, 17.4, 17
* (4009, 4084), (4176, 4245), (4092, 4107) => 6.49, 18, 16.2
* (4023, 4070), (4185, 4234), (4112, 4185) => 0.74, 18.1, 16.3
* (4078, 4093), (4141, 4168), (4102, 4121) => 3.83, 16.4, 17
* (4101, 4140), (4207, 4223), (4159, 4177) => -1.44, 14.9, 16.3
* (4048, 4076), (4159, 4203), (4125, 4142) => 0.24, 17.7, 16.7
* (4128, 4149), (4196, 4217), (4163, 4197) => -0.01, 16.8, 16.5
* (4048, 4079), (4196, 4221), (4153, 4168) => -0.15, 17.7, 16.5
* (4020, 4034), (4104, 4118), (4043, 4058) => -0.61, 18.7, 13.5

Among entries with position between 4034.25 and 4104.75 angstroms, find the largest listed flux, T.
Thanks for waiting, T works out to 18.4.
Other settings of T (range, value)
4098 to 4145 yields 17.6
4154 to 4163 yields 17.4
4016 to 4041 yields 19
